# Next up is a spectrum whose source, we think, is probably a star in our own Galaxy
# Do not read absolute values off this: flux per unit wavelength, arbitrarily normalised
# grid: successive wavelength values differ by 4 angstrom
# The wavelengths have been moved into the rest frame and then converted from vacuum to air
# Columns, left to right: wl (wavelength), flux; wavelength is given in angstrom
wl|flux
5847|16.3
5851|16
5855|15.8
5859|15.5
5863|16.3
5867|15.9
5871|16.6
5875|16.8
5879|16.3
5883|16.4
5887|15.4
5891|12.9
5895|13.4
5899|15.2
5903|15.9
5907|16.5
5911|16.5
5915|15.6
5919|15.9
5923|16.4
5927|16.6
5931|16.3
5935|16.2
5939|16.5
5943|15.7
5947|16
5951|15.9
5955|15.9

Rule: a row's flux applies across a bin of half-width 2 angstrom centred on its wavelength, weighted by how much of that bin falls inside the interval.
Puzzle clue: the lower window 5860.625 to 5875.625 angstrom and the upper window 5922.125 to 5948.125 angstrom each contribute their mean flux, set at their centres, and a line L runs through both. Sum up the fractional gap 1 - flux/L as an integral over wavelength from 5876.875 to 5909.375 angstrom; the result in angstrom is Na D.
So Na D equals 2.1 angstrom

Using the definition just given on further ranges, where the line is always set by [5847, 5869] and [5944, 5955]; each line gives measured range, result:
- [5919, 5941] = -0.6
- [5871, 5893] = 0.4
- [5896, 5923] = 0.1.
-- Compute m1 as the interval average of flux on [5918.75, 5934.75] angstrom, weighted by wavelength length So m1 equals 16.3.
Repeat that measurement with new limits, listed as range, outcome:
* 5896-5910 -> 15.7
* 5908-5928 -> 16.2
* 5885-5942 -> 15.7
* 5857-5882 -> 16.2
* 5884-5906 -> 14.7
